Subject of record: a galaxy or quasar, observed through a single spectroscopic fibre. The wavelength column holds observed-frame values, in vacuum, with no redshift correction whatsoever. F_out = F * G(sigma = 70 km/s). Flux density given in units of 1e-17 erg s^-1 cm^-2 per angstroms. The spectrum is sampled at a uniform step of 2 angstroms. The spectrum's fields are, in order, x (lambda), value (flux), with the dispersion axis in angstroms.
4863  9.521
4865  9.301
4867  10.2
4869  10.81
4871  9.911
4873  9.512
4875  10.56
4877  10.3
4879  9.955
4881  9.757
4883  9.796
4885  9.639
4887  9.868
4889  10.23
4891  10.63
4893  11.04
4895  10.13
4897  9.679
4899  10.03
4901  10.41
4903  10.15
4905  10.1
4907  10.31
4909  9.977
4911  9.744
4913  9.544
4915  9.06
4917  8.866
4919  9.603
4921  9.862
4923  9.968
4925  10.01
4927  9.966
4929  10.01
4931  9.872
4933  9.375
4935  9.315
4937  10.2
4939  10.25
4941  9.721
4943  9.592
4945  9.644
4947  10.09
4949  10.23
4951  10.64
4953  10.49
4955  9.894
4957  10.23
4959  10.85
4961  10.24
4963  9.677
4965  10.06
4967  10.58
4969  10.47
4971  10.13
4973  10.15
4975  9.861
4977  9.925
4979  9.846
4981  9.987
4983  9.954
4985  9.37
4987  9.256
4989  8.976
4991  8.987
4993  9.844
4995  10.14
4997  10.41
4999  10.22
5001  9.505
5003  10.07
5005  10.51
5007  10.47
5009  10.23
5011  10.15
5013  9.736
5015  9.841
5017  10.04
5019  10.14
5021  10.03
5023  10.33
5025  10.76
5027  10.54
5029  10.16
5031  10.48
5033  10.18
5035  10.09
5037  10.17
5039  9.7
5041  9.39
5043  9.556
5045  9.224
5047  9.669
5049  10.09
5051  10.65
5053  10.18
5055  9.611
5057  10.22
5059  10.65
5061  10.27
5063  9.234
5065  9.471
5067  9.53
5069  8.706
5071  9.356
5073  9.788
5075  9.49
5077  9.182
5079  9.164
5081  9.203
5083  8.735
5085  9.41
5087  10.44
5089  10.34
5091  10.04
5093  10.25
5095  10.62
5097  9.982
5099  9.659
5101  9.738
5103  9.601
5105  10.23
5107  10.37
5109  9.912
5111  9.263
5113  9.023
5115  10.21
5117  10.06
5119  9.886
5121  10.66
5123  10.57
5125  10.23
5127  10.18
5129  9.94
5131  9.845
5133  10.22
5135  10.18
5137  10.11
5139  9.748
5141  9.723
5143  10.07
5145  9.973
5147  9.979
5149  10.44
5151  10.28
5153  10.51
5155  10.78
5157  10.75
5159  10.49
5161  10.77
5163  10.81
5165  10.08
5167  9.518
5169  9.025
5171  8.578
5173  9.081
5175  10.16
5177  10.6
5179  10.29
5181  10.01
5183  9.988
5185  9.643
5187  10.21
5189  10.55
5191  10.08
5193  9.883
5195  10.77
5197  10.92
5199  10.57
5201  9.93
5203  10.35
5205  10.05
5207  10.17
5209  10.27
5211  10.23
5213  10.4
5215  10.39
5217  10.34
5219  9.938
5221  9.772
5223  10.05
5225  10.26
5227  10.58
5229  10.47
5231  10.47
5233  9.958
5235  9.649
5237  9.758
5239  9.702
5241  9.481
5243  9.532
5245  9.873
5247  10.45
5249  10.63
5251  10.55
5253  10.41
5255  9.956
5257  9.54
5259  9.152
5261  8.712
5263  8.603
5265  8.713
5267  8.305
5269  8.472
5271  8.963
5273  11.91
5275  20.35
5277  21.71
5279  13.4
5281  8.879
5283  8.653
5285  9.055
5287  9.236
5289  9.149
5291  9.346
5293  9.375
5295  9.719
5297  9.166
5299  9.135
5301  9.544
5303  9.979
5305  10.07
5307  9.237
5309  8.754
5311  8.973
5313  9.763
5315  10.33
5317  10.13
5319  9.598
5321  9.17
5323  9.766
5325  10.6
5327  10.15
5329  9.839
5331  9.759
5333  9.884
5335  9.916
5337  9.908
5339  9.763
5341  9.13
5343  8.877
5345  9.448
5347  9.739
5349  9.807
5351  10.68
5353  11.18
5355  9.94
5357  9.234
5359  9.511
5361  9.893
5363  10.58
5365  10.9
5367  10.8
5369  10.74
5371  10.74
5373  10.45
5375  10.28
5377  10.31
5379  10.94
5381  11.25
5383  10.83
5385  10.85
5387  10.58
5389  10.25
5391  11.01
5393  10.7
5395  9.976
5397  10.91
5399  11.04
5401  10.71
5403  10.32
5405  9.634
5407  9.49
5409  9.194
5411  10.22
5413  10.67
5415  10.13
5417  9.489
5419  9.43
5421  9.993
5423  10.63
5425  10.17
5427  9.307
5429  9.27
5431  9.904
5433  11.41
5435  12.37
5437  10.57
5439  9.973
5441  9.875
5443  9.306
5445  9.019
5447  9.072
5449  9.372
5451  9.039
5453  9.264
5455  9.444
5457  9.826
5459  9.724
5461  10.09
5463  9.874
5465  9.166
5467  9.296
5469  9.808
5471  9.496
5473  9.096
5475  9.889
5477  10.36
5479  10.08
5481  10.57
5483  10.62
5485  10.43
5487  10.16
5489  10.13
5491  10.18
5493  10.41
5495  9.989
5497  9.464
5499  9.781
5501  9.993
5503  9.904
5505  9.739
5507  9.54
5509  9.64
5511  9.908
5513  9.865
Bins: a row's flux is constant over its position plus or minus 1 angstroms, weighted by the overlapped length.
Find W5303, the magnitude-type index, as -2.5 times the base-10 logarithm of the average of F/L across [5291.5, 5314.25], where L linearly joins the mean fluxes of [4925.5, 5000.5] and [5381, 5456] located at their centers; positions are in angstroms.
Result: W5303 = 0.07 mag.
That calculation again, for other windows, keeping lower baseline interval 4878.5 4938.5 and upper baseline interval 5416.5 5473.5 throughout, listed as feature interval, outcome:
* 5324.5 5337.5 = -0.02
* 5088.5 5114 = -0.01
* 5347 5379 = -0.06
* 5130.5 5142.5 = -0.01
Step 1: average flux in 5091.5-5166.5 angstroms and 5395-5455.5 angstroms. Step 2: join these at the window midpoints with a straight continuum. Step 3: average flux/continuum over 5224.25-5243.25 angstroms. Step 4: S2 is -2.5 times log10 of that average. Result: 0.009 mag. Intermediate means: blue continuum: 10.1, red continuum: 9.98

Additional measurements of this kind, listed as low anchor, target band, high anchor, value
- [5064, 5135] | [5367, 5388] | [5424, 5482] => -0.094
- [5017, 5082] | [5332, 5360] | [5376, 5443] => 0.050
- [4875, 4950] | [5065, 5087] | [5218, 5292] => 0.091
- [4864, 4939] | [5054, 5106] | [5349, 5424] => 0.040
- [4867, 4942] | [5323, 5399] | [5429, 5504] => -0.037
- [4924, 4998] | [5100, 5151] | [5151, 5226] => 0.011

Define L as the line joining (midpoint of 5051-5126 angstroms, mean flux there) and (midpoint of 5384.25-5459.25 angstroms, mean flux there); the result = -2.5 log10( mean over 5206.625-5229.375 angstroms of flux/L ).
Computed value -0.034 mag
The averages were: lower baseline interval 9.83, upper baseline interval 10.1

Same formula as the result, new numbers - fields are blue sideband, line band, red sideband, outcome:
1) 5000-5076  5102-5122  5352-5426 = 0.01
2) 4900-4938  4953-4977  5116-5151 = -0.03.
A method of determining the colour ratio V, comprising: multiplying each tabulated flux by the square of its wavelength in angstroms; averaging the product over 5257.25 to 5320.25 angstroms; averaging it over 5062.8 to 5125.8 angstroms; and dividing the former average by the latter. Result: 1.12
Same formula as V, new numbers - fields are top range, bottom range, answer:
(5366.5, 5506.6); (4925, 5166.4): 1.17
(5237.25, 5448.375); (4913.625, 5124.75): 1.16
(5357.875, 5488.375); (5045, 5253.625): 1.12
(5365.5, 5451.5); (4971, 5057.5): 1.20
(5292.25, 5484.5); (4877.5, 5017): 1.19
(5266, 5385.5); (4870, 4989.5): 1.20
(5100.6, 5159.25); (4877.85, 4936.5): 1.12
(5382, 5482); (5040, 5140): 1.16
